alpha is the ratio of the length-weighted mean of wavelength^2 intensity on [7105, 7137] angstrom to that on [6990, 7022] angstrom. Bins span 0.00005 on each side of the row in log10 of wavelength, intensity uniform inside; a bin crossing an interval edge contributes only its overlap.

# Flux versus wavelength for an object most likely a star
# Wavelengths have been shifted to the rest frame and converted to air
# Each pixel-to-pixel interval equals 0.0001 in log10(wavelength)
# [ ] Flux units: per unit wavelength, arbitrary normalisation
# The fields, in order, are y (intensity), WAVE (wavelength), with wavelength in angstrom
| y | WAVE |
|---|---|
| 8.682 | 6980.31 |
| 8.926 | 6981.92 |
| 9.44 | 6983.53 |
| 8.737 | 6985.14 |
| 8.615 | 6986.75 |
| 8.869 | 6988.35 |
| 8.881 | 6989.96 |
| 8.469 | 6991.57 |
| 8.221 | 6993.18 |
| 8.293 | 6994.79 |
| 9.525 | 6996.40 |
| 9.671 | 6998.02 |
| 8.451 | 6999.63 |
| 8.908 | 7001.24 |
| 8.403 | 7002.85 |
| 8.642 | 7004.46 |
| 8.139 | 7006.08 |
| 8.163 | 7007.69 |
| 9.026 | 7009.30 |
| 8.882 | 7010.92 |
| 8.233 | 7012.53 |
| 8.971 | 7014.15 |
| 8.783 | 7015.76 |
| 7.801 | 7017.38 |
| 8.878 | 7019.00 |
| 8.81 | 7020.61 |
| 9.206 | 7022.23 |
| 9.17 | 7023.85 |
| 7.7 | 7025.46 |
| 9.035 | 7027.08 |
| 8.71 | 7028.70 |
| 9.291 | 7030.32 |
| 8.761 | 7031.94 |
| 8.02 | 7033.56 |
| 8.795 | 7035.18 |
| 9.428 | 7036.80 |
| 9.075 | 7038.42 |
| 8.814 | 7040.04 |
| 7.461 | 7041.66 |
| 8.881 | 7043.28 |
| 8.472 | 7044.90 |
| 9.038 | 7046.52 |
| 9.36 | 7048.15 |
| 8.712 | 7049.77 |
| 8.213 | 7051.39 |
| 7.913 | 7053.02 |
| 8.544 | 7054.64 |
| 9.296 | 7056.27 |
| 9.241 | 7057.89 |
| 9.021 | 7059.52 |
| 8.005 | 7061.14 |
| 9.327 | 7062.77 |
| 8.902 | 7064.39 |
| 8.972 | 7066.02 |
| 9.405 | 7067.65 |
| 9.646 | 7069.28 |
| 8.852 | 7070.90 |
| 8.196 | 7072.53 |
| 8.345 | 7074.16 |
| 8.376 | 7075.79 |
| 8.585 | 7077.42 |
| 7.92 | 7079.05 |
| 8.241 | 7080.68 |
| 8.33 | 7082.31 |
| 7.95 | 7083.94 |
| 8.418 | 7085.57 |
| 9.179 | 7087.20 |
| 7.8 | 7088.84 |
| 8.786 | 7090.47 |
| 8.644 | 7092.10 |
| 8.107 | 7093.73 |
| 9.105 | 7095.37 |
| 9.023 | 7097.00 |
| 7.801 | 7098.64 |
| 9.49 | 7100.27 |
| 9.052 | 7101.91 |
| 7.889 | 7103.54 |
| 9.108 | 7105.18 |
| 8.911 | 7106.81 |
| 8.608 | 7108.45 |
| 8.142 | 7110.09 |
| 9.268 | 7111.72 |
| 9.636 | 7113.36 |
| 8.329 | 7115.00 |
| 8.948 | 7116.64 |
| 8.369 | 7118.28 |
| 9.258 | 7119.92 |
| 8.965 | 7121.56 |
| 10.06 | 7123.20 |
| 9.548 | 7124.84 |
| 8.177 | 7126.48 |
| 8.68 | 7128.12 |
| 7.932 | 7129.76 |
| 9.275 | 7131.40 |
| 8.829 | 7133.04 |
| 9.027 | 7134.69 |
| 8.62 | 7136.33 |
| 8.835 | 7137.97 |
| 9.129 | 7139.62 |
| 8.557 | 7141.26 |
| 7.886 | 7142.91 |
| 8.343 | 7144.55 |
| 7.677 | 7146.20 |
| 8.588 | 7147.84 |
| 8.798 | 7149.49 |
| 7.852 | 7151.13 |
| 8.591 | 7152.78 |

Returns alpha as 1.1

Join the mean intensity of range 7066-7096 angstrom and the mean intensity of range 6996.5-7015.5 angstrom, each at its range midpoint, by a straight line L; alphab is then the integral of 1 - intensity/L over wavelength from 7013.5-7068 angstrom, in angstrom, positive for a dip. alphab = -0.7 angstrom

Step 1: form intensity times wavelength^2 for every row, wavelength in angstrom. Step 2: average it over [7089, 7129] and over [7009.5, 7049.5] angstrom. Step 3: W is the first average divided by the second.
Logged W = 1.0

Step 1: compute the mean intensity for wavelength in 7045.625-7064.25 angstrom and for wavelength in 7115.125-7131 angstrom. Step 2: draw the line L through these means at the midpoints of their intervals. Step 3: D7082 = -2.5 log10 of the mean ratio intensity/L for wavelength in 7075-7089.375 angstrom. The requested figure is 0.06 mag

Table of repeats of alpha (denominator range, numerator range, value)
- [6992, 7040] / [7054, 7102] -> 1.01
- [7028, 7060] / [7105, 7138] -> 1.04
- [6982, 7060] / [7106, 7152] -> 1.03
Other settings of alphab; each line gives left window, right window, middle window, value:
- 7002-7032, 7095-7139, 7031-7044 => 0.06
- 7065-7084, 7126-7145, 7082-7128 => -0.76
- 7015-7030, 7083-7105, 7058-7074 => -0.55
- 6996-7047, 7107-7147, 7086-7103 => 0.12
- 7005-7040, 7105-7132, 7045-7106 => 0.97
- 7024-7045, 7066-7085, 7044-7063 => -0.28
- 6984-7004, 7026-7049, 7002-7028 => 0.47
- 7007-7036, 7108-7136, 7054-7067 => -0.24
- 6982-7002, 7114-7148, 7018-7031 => -0.02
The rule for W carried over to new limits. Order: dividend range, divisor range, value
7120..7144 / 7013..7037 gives 1.04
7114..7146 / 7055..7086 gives 1.03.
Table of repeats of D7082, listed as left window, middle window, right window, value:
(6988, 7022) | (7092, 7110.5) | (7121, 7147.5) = 0.005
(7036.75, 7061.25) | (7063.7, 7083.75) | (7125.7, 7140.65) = 0.012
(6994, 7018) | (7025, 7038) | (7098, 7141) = -0.006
